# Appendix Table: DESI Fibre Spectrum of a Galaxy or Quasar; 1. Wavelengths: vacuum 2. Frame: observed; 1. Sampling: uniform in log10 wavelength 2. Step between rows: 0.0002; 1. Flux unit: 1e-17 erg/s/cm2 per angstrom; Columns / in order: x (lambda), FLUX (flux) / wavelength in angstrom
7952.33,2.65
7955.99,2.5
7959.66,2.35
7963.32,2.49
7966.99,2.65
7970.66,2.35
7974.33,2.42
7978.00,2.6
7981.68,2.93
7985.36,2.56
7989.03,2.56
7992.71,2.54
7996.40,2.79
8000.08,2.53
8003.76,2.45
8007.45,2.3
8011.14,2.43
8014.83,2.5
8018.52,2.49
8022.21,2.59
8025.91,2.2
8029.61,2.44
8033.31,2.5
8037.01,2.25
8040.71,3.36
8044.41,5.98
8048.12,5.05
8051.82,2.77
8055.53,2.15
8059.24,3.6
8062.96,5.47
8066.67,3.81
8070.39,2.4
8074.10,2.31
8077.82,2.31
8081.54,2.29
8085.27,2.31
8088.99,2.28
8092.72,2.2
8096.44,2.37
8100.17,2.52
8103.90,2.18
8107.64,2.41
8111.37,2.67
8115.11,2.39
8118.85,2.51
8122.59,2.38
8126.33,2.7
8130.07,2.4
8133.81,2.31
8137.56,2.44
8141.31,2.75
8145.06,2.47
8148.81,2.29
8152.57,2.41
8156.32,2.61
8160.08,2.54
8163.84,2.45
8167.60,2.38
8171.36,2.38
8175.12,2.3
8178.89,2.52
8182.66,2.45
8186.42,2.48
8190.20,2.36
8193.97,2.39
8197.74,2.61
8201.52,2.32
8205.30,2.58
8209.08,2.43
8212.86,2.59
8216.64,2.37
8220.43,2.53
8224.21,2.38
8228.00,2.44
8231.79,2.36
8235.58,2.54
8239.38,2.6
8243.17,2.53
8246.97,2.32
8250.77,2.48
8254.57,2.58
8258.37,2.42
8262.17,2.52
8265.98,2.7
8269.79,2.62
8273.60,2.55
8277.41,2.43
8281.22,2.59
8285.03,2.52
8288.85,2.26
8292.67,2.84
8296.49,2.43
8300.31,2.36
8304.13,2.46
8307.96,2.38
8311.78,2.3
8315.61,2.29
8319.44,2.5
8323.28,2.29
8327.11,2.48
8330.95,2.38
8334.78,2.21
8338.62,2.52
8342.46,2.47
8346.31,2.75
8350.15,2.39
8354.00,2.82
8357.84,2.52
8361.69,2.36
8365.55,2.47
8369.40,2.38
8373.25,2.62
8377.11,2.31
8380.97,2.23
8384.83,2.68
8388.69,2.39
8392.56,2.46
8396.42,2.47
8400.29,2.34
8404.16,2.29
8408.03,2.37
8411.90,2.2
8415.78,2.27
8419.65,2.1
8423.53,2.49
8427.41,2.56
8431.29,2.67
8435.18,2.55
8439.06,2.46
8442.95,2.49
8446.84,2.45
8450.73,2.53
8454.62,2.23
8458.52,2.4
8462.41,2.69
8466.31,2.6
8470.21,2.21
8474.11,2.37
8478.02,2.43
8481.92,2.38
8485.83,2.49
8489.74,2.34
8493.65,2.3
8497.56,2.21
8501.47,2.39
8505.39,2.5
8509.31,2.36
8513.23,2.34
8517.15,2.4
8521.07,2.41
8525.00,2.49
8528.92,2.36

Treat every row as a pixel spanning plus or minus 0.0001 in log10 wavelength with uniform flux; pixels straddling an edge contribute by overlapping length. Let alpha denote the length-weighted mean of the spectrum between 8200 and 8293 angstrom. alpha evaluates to 2.5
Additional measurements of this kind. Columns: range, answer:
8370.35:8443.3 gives 2.42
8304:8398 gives 2.44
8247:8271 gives 2.53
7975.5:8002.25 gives 2.64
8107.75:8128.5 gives 2.52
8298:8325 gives 2.37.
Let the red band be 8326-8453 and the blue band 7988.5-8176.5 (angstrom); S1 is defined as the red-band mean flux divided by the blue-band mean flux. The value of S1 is 0.9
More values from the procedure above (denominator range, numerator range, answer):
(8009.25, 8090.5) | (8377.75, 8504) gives 0.81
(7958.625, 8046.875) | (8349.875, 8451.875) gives 0.90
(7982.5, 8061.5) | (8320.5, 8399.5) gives 0.86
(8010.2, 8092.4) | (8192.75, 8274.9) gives 0.84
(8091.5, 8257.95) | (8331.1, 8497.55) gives 0.99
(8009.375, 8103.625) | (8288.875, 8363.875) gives 0.85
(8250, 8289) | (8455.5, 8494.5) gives 0.96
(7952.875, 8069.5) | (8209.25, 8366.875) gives 0.86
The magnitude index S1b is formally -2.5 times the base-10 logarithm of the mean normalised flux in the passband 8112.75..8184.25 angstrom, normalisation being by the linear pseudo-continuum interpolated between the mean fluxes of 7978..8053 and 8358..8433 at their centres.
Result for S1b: 0.10 mag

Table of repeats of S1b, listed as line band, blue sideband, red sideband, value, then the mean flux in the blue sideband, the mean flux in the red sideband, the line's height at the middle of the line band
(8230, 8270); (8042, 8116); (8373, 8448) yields 0.07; 2.98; 2.42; 2.69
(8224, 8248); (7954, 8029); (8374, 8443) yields -0.01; 2.51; 2.41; 2.45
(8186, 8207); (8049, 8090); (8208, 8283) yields 0.07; 2.95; 2.5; 2.62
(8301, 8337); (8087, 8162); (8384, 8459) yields 0.03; 2.44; 2.42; 2.43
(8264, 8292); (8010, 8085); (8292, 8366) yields 0.01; 3.04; 2.45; 2.56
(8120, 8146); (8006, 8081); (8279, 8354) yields 0.14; 3.04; 2.45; 2.85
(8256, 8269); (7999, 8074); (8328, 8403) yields 0.04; 3.05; 2.46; 2.65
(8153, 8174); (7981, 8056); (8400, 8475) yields 0.10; 2.84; 2.42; 2.69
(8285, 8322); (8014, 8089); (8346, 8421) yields 0.06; 3.03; 2.42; 2.56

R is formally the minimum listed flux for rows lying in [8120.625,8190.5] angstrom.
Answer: 2.29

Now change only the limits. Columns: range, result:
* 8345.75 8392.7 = 2.23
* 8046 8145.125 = 2.15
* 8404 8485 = 2.1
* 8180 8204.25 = 2.32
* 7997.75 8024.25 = 2.3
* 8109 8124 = 2.38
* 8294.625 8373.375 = 2.21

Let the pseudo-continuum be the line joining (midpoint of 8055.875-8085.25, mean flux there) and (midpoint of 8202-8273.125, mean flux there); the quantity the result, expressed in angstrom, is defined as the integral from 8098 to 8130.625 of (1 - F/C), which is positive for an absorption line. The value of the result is 5.0 angstrom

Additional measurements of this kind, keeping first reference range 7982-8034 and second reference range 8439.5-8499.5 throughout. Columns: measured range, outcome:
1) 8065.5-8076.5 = -1.2 angstrom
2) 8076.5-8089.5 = 1.0 angstrom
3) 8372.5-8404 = 0.0 angstrom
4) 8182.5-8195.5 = 0.3 angstrom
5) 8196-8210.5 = -0.1 angstrom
